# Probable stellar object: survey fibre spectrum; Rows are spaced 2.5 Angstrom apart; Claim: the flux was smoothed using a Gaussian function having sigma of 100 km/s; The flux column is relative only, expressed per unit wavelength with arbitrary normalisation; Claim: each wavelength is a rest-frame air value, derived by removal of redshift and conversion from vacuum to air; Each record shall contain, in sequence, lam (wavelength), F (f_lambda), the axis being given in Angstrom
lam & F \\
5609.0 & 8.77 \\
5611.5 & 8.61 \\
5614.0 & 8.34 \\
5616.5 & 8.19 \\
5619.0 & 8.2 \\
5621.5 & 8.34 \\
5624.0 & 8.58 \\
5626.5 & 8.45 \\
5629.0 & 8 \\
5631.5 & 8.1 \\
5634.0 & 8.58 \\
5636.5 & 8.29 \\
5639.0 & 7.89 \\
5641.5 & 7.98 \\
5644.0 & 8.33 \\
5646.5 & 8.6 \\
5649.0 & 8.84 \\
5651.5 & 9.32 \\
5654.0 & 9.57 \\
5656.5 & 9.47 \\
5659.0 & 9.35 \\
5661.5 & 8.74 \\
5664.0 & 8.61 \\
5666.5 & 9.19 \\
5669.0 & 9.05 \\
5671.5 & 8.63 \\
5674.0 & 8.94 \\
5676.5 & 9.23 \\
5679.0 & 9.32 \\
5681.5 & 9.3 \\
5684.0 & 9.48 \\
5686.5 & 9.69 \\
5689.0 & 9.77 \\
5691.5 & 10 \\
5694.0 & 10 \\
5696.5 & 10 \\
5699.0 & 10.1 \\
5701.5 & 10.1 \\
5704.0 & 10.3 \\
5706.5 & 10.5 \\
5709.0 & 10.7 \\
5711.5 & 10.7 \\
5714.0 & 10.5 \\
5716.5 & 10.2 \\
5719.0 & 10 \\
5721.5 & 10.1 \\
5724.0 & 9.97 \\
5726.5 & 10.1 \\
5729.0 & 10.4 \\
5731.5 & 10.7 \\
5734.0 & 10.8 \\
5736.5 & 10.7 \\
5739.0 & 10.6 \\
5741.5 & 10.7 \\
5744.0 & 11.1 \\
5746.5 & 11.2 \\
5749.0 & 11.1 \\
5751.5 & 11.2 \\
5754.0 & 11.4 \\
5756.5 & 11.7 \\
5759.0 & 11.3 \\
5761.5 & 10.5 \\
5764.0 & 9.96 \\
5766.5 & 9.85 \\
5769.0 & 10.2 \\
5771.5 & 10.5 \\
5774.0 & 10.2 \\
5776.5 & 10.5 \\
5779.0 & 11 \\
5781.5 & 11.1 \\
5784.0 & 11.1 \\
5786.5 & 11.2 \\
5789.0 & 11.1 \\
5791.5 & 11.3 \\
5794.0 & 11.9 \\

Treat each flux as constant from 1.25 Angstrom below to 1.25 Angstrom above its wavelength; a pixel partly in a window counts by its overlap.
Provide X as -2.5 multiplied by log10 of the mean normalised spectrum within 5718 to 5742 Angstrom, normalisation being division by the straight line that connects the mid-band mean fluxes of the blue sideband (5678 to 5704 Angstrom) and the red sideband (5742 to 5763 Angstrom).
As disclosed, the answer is 0.03 mag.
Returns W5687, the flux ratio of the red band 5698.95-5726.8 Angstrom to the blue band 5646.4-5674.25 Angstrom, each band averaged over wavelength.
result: 1.14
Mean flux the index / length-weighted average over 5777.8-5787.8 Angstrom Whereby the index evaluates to 11.1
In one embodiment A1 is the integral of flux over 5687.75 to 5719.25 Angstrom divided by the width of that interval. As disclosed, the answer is 10.2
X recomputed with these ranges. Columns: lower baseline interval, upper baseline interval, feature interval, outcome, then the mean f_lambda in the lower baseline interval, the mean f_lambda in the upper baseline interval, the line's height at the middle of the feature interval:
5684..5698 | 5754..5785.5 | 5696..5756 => -0.04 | 9.86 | 10.7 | 10.2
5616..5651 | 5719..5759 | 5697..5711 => -0.04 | 8.34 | 10.8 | 9.97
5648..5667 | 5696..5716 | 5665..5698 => 0.04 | 9.14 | 10.4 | 9.75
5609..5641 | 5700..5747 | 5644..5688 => 0.01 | 8.31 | 10.5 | 9.21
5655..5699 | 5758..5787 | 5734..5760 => -0.08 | 9.36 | 10.6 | 10.3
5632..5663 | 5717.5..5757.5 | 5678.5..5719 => -0.02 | 8.73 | 10.7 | 9.87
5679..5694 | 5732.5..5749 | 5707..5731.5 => 0.01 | 9.65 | 10.9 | 10.4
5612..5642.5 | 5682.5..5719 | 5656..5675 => 0.03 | 8.26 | 10.1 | 9.23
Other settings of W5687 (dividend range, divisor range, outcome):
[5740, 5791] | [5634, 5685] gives 1.22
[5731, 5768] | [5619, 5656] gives 1.28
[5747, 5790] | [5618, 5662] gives 1.26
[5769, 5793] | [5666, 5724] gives 1.11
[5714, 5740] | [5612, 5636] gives 1.25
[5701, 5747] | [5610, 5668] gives 1.22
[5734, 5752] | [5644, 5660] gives 1.20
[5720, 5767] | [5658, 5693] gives 1.16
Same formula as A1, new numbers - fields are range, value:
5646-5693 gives 9.23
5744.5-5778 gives 10.7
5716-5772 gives 10.6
